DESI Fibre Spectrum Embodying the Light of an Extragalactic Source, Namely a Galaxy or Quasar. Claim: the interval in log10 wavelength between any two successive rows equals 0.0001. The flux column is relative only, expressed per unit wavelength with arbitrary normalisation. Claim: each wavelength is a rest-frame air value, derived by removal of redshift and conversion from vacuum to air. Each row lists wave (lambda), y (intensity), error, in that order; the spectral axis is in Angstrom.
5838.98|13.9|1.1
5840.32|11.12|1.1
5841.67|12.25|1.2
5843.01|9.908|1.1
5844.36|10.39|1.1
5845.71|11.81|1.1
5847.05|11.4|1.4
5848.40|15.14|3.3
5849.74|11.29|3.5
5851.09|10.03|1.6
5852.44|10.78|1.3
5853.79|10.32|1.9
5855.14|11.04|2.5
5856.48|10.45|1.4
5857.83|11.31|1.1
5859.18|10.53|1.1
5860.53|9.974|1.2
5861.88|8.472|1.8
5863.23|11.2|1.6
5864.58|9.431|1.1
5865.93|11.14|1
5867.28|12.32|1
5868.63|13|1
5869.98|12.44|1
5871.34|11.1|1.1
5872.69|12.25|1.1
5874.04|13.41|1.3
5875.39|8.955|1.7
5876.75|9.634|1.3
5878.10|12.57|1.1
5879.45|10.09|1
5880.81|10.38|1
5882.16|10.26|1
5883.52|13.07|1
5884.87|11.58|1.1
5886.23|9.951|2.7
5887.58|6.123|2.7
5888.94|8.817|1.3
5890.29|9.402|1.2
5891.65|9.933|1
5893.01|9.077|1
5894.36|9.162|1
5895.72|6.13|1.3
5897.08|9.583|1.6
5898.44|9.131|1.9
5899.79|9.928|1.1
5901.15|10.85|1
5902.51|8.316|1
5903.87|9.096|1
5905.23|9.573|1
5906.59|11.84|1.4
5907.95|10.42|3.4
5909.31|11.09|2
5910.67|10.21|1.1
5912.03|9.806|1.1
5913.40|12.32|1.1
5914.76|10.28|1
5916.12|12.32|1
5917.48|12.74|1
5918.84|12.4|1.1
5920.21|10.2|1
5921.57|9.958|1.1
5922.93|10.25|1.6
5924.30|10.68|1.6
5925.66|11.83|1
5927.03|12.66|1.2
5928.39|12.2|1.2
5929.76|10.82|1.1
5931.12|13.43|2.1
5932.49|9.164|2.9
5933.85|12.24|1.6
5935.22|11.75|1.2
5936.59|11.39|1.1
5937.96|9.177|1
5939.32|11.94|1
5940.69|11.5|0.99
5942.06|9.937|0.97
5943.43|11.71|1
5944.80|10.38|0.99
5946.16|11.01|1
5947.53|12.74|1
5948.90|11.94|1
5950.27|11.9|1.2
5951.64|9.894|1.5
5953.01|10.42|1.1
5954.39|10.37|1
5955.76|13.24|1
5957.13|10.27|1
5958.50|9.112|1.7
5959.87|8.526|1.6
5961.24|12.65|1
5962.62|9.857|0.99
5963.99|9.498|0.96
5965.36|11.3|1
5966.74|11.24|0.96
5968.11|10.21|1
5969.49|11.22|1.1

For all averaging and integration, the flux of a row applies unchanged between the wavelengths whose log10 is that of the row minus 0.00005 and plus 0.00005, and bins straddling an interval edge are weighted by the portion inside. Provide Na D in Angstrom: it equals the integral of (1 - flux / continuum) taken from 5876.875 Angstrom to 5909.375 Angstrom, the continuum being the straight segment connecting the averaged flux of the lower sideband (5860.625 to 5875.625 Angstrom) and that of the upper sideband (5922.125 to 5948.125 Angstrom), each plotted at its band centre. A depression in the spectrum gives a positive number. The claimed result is 4.2 Angstrom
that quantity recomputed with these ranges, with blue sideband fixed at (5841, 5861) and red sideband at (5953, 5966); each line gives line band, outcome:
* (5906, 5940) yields -1.6 Angstrom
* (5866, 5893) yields 0.5 Angstrom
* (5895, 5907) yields 1.7 Angstrom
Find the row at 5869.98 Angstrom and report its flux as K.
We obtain 12.44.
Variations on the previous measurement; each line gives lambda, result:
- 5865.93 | 11.14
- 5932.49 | 9.164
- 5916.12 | 12.32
